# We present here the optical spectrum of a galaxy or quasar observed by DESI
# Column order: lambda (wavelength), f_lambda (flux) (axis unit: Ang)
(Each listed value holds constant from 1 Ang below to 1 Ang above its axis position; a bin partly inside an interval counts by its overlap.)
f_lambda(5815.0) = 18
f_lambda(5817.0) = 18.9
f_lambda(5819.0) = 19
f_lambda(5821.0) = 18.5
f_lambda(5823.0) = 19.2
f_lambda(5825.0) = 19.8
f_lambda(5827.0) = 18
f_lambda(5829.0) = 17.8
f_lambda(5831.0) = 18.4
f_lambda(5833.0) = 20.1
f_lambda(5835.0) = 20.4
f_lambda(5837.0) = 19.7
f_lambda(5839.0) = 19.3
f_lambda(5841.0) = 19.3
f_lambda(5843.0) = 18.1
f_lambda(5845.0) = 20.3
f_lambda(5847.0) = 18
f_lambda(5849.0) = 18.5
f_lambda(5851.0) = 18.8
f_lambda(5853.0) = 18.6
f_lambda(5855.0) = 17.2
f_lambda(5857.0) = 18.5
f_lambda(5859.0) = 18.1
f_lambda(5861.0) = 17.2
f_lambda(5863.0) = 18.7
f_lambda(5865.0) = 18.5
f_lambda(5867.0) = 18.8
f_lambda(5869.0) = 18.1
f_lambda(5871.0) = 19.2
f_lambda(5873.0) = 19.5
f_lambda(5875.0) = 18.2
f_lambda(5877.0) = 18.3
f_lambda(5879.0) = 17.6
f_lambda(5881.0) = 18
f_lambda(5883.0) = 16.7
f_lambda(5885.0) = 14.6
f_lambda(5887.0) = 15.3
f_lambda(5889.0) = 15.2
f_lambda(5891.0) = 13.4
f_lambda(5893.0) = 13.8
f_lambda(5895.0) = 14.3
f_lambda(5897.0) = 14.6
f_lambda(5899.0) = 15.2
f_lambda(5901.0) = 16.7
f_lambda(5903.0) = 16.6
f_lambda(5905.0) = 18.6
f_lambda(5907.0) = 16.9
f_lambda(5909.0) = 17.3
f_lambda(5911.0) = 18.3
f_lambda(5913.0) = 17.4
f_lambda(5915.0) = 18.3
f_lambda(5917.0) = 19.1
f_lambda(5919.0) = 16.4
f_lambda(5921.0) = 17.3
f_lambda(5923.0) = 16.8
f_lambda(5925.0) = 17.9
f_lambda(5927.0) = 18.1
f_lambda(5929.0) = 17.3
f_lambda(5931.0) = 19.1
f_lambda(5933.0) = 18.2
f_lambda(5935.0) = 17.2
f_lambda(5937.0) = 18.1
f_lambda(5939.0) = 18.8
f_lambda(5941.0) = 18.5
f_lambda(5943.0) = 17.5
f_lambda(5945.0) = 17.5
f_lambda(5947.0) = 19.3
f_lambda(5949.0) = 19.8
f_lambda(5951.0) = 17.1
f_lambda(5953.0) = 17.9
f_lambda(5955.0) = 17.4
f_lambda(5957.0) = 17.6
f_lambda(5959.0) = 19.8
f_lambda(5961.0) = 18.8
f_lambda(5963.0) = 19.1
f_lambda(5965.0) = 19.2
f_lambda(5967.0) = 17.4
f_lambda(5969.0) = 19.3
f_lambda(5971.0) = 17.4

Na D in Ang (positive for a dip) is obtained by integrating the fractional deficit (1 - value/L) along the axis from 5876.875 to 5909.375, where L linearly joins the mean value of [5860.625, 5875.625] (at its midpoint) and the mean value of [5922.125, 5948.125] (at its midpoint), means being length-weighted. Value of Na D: 4.2 Ang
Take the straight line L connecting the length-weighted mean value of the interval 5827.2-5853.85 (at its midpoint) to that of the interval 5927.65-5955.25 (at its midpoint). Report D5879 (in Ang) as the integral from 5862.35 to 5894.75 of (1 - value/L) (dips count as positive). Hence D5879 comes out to 2.9 Ang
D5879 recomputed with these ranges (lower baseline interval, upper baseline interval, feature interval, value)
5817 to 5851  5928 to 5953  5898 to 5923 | 1.49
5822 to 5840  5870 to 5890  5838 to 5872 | -0.56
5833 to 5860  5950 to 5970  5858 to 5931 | 5.92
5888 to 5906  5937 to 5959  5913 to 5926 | -0.78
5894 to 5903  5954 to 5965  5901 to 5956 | -3.04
